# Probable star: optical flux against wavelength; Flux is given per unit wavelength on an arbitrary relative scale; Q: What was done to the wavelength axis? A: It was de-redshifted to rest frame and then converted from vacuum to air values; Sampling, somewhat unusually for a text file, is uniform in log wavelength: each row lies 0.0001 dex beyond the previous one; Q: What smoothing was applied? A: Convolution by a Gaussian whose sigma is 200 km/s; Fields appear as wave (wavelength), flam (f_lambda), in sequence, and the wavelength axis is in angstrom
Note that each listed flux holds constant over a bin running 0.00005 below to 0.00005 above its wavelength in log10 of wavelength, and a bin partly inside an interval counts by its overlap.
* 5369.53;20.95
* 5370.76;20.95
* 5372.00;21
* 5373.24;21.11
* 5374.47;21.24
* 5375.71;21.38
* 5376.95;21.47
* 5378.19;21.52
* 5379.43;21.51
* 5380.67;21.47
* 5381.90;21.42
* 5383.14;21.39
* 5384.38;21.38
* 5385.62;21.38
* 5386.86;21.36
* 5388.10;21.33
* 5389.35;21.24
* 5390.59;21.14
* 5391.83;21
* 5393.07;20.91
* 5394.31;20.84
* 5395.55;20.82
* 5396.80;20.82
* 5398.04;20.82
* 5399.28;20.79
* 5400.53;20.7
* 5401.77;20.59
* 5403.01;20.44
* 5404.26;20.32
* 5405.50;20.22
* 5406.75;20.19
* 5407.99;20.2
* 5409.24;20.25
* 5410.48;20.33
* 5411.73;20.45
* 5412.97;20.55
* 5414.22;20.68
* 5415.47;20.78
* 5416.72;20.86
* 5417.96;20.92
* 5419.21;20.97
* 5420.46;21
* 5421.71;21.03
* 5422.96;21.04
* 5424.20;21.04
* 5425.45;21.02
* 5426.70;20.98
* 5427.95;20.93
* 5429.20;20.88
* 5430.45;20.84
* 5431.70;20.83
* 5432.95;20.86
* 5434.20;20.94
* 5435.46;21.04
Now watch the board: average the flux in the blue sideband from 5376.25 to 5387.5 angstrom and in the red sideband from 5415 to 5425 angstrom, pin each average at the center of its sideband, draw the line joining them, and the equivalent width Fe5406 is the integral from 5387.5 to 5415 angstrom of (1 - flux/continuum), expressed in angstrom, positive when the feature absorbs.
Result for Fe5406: 0.7 angstrom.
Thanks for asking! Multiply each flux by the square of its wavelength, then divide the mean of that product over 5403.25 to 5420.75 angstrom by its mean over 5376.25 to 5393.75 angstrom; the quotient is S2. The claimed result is 0.97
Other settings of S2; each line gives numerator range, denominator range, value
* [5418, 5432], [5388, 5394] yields 1.01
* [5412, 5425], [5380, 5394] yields 0.99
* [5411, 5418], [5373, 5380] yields 0.98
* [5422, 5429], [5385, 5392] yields 1.00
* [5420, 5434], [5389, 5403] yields 1.02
